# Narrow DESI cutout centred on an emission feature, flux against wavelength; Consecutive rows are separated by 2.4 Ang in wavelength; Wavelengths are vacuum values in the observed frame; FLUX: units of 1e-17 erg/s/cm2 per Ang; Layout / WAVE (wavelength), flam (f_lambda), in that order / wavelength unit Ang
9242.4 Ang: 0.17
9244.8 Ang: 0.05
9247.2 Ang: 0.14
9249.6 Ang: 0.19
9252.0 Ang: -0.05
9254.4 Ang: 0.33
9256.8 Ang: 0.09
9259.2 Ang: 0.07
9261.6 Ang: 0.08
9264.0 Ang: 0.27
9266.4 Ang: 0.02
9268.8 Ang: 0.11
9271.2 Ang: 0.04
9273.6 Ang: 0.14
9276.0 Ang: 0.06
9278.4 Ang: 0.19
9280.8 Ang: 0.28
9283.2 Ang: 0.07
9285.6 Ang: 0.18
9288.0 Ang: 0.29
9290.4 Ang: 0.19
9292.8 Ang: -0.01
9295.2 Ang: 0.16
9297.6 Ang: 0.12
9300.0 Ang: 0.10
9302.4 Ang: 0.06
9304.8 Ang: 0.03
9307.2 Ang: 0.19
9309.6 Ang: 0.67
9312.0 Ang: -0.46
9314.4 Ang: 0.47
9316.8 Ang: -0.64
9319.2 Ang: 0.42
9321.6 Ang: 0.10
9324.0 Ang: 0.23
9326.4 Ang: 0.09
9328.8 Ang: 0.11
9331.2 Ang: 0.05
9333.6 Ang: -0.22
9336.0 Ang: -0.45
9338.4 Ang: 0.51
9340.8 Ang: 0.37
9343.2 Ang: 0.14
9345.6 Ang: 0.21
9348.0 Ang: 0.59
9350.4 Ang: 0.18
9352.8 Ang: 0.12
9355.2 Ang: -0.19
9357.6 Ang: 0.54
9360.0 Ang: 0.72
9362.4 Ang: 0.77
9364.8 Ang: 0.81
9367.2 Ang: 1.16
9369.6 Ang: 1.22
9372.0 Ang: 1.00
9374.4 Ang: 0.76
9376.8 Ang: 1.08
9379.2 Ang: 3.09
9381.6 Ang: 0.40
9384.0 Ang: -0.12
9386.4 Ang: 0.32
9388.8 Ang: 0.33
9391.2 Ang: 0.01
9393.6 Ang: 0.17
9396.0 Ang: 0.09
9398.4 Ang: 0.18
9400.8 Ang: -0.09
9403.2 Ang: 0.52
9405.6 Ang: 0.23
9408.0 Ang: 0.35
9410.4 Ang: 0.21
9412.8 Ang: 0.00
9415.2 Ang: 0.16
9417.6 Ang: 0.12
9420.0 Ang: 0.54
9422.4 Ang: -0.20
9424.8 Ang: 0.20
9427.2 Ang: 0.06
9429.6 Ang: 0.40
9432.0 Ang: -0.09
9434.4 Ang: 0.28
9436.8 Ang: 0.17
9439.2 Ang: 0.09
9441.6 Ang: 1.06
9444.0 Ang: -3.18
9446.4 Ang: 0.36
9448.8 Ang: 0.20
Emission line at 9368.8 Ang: [O II]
